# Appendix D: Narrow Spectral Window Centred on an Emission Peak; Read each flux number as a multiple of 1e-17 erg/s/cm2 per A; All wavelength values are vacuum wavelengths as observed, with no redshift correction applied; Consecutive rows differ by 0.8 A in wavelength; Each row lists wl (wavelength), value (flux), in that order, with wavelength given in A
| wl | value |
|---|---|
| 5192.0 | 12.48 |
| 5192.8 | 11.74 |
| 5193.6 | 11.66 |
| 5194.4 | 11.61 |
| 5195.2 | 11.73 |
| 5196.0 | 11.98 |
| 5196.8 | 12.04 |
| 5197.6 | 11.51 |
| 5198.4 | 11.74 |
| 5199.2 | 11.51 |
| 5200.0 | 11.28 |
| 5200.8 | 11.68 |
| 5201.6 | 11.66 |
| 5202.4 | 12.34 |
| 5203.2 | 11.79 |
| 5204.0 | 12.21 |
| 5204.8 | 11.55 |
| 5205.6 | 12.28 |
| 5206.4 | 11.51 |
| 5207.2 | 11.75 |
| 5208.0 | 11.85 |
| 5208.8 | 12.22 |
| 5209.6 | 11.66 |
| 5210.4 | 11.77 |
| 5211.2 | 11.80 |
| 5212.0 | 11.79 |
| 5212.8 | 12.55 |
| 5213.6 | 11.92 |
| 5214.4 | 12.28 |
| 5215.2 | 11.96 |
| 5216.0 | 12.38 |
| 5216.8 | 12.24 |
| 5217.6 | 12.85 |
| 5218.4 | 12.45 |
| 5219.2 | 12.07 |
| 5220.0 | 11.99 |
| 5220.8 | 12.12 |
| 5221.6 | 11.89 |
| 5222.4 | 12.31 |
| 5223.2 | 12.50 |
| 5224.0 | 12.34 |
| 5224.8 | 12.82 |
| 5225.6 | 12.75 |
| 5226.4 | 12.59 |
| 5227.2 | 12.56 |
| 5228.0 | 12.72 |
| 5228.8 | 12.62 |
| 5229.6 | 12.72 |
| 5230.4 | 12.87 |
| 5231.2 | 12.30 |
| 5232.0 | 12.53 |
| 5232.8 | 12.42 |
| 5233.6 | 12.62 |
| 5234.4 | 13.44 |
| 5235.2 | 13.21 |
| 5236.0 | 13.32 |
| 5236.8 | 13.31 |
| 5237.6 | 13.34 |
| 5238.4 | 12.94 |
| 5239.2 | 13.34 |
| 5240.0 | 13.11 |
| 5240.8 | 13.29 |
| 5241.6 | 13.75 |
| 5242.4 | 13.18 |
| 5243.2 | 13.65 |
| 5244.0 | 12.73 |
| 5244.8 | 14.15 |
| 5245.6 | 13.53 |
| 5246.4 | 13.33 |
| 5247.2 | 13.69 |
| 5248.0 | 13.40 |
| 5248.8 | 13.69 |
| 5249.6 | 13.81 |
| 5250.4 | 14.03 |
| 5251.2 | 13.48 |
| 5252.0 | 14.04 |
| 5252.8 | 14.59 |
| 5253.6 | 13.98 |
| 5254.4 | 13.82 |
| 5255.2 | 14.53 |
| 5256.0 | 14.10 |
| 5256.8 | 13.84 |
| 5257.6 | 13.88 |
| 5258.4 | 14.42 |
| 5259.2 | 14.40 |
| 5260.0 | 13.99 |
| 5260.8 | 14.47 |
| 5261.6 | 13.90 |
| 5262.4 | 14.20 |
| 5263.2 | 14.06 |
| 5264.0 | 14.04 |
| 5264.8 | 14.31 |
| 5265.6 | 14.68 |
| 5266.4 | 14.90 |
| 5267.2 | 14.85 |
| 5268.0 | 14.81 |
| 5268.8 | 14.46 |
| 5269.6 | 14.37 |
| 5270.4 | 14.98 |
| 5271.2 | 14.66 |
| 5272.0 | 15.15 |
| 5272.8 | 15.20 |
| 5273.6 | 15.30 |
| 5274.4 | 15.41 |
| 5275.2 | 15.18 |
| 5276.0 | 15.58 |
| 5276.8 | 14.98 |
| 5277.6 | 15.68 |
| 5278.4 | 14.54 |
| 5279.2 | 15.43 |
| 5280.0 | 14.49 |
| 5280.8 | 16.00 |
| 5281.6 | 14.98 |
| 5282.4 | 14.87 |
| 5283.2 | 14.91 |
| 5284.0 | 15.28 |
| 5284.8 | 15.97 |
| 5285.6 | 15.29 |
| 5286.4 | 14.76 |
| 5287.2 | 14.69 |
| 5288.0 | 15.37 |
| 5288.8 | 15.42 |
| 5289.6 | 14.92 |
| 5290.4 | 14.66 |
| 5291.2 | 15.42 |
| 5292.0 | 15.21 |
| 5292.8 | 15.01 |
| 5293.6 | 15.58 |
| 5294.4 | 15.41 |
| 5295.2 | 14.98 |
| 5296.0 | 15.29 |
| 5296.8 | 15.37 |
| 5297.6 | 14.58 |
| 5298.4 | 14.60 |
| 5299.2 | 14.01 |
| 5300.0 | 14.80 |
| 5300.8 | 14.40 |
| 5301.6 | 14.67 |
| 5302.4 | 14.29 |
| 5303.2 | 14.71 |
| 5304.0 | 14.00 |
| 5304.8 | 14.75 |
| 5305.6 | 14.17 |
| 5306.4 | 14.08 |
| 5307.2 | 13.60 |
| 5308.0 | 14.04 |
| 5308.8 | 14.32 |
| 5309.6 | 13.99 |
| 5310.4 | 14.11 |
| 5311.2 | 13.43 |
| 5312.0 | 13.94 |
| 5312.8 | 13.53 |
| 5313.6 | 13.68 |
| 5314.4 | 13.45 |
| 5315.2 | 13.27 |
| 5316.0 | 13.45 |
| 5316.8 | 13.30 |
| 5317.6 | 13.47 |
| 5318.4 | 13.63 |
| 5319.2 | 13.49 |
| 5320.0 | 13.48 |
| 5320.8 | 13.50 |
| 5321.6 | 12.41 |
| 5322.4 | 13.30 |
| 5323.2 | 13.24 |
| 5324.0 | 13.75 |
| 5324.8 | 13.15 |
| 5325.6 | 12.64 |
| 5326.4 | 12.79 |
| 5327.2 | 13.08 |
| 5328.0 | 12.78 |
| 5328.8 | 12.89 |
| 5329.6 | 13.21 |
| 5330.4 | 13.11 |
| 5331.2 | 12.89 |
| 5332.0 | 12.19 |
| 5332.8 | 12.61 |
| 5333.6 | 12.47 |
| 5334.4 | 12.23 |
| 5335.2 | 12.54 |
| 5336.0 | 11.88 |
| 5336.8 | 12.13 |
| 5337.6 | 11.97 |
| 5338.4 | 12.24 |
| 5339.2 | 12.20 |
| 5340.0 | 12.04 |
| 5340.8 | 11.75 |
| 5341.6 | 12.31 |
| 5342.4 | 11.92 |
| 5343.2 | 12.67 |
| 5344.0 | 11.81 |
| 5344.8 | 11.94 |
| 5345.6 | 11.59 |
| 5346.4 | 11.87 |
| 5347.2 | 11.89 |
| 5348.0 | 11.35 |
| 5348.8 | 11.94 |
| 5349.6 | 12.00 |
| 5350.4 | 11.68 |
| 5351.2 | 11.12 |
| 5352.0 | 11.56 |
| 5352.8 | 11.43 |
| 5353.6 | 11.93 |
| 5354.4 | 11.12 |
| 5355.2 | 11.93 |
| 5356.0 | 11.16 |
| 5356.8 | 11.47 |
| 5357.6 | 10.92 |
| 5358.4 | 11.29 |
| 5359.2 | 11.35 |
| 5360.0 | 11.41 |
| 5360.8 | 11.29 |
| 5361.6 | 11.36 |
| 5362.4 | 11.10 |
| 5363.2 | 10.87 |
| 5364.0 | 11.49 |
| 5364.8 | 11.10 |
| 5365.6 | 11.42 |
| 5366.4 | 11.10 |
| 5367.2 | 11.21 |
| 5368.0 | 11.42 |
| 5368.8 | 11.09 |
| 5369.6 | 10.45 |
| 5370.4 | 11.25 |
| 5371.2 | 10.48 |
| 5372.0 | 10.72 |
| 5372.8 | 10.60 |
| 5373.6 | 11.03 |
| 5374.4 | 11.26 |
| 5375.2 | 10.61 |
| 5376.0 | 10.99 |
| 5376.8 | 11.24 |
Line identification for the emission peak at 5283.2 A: C III]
